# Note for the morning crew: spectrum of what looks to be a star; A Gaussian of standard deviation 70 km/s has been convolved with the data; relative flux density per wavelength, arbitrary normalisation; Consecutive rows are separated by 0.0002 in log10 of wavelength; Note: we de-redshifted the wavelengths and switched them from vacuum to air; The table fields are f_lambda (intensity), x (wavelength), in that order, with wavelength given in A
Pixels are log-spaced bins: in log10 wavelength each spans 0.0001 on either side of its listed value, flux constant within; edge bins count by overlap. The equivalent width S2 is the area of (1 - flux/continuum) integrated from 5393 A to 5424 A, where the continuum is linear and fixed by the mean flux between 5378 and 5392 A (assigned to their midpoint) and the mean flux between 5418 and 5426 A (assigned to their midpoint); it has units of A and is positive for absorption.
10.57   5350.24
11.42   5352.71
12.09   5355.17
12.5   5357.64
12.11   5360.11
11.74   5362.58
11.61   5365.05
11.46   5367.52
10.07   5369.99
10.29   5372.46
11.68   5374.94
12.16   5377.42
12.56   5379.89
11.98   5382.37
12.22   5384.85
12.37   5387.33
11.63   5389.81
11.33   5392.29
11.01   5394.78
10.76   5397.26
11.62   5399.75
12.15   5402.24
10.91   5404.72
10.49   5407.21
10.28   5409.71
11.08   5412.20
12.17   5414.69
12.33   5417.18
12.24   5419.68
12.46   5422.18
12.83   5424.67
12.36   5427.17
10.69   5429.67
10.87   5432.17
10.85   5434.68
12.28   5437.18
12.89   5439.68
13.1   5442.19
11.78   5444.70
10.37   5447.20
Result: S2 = 2.19 A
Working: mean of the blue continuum 12.1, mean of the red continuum 12.5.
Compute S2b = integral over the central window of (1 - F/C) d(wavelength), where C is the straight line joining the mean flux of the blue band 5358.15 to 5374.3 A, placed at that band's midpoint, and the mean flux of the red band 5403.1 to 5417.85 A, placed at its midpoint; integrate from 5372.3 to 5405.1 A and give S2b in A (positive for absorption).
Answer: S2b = -1.3 A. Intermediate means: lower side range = 11.3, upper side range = 11.2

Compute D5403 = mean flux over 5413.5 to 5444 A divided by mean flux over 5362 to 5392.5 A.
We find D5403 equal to 1.04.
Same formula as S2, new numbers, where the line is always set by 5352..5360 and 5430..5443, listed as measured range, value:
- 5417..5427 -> -0.48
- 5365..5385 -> 0.82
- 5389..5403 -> 0.67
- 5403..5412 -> 0.93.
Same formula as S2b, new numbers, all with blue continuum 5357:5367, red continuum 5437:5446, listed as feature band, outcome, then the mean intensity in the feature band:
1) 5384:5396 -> 0.4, 11.7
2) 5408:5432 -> 1.2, 11.8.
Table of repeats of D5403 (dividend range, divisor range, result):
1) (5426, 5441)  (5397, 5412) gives 1.05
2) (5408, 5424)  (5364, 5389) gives 1.01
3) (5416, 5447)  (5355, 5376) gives 1.05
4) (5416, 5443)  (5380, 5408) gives 1.04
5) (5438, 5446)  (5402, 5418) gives 1.11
